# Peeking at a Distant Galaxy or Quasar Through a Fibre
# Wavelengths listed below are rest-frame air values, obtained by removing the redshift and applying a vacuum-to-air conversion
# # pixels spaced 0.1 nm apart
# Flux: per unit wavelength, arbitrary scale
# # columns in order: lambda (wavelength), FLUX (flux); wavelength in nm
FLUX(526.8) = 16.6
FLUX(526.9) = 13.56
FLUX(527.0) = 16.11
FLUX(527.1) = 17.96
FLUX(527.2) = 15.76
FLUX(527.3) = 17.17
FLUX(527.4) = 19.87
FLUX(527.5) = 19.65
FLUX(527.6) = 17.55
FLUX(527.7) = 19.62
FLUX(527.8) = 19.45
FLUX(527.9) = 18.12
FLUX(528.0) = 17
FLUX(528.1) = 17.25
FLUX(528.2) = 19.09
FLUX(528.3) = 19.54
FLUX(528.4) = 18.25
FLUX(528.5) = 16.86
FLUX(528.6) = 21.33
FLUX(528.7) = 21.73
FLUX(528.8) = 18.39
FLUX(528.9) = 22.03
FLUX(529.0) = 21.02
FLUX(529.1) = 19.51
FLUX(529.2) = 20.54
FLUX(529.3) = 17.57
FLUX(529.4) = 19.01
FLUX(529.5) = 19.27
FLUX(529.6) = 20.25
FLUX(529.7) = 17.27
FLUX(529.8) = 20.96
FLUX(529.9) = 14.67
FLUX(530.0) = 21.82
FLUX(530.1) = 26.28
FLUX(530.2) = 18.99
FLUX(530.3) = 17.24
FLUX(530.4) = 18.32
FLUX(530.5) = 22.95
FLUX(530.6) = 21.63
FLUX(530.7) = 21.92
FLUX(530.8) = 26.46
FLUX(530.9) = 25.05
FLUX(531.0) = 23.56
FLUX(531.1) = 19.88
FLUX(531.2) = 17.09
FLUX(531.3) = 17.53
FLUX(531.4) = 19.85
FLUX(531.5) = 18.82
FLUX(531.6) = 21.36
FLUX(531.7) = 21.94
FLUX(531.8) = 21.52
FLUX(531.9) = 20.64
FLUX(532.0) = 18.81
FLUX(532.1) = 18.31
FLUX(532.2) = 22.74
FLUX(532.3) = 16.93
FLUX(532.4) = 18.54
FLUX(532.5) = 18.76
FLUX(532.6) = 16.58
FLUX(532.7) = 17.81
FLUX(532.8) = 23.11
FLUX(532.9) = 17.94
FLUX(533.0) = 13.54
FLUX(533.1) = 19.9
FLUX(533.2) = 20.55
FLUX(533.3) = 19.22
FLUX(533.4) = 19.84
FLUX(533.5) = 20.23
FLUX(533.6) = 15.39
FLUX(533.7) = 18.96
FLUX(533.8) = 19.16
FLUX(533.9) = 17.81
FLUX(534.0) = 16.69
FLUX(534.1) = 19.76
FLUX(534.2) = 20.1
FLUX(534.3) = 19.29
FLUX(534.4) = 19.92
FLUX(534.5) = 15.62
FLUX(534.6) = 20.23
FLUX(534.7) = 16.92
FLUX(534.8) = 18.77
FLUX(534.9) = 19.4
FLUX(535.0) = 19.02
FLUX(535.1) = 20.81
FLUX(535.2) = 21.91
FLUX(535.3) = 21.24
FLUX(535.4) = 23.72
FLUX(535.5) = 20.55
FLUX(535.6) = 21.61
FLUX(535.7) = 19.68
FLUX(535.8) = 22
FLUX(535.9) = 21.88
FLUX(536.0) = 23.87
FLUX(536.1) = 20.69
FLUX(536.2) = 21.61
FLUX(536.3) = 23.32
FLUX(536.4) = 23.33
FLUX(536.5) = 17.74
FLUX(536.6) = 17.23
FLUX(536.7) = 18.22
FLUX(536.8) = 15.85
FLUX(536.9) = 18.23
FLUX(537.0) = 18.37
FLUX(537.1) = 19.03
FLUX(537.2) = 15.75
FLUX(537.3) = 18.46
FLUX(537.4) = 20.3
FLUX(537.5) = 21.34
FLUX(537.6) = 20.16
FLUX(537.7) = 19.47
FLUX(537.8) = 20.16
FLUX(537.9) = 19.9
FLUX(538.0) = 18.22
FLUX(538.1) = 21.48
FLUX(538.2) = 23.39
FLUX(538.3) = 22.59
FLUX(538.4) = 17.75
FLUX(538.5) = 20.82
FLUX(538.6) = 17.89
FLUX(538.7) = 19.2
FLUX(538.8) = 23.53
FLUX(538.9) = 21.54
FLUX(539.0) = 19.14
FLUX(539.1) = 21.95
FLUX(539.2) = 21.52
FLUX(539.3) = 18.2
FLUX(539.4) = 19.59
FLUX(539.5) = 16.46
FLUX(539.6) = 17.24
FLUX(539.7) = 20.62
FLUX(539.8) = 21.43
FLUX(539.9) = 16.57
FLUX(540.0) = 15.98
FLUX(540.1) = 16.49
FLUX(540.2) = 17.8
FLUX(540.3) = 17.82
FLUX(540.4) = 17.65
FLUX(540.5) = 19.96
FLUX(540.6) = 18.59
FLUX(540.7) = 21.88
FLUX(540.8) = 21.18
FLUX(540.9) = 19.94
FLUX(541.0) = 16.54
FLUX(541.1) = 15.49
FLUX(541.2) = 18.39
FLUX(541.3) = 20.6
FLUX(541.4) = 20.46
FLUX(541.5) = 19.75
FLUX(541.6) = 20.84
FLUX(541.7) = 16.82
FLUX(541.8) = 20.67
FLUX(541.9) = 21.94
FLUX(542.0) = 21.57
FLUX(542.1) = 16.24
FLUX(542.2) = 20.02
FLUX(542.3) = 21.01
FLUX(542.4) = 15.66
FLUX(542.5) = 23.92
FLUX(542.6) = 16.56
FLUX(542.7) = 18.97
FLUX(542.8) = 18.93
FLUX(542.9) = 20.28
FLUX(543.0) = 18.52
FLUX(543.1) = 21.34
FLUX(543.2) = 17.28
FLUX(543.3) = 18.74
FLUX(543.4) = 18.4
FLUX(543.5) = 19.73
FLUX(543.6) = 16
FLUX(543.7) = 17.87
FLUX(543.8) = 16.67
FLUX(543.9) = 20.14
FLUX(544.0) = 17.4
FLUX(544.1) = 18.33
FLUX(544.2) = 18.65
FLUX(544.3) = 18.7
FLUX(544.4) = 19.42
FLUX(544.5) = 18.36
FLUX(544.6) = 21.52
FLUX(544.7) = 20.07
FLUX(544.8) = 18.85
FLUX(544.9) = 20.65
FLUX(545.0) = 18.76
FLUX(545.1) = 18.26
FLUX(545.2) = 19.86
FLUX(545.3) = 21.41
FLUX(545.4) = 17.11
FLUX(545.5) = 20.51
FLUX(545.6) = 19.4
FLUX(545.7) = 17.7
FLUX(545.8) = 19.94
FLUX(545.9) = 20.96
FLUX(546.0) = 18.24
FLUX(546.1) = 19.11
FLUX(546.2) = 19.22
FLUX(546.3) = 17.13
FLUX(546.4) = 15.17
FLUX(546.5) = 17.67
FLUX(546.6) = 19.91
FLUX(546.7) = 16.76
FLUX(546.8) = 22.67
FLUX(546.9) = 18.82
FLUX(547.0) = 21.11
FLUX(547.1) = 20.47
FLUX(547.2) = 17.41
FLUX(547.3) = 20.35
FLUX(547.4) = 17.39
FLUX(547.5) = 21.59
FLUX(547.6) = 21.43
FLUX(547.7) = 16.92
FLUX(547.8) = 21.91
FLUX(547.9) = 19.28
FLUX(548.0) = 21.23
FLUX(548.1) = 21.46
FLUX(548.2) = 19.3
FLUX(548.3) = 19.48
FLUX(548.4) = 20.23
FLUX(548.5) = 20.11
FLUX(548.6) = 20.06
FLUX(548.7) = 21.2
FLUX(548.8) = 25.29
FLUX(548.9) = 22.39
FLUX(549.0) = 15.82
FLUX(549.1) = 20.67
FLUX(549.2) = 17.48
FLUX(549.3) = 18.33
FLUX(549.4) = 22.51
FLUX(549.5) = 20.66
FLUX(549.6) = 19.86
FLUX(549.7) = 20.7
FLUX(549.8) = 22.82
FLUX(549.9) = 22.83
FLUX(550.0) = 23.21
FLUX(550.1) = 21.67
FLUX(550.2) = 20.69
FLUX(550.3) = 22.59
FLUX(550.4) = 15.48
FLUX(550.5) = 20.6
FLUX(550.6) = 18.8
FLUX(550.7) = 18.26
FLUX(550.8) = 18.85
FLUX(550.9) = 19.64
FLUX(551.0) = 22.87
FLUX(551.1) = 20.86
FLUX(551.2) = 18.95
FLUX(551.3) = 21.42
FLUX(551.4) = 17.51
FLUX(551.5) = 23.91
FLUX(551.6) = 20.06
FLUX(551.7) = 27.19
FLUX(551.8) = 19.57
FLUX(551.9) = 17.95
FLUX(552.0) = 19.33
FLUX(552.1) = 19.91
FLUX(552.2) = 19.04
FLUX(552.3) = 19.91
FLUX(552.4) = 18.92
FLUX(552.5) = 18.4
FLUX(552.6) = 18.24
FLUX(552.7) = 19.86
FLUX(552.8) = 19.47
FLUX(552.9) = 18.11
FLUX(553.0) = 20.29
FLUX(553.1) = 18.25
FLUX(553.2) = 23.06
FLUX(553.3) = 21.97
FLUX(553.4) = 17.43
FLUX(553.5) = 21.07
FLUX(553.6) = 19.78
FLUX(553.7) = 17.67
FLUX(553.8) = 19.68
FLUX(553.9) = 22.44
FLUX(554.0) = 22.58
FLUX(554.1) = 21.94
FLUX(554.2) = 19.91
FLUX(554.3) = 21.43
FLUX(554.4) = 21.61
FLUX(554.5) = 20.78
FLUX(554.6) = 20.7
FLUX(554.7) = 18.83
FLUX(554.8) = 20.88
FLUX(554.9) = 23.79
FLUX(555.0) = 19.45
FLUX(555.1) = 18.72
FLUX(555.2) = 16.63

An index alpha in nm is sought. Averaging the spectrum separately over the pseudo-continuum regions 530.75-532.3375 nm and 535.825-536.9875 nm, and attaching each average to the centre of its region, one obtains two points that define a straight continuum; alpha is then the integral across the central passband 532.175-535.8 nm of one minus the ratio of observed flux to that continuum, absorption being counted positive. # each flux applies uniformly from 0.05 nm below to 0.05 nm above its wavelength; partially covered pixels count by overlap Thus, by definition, 0.21 nm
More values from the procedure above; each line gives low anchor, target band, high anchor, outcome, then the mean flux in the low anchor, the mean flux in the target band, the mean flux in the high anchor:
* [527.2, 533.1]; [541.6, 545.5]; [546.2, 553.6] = 0.152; 19.6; 19.1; 20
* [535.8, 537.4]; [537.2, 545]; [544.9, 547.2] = 0.043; 19.7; 19.3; 19.1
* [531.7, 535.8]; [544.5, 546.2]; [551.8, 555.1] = 0.025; 19.4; 19.5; 20.1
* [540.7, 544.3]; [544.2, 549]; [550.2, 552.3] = -0.017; 19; 19.6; 20.1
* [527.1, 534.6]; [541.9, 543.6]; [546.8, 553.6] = 0.061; 19.4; 19.2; 20.2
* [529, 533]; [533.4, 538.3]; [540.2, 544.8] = -0.042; 20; 19.8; 19.1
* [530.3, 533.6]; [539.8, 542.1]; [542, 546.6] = 0.028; 19.9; 18.9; 18.9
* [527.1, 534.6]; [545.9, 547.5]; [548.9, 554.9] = 0.091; 19.4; 18.9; 20.3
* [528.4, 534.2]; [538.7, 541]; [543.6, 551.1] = 0.051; 19.7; 19.3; 19.7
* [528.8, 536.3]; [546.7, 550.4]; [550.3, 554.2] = -0.080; 19.9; 20.4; 20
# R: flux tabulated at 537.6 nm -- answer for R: 20.16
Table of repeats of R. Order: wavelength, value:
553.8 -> 19.68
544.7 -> 20.07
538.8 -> 23.53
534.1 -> 19.76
